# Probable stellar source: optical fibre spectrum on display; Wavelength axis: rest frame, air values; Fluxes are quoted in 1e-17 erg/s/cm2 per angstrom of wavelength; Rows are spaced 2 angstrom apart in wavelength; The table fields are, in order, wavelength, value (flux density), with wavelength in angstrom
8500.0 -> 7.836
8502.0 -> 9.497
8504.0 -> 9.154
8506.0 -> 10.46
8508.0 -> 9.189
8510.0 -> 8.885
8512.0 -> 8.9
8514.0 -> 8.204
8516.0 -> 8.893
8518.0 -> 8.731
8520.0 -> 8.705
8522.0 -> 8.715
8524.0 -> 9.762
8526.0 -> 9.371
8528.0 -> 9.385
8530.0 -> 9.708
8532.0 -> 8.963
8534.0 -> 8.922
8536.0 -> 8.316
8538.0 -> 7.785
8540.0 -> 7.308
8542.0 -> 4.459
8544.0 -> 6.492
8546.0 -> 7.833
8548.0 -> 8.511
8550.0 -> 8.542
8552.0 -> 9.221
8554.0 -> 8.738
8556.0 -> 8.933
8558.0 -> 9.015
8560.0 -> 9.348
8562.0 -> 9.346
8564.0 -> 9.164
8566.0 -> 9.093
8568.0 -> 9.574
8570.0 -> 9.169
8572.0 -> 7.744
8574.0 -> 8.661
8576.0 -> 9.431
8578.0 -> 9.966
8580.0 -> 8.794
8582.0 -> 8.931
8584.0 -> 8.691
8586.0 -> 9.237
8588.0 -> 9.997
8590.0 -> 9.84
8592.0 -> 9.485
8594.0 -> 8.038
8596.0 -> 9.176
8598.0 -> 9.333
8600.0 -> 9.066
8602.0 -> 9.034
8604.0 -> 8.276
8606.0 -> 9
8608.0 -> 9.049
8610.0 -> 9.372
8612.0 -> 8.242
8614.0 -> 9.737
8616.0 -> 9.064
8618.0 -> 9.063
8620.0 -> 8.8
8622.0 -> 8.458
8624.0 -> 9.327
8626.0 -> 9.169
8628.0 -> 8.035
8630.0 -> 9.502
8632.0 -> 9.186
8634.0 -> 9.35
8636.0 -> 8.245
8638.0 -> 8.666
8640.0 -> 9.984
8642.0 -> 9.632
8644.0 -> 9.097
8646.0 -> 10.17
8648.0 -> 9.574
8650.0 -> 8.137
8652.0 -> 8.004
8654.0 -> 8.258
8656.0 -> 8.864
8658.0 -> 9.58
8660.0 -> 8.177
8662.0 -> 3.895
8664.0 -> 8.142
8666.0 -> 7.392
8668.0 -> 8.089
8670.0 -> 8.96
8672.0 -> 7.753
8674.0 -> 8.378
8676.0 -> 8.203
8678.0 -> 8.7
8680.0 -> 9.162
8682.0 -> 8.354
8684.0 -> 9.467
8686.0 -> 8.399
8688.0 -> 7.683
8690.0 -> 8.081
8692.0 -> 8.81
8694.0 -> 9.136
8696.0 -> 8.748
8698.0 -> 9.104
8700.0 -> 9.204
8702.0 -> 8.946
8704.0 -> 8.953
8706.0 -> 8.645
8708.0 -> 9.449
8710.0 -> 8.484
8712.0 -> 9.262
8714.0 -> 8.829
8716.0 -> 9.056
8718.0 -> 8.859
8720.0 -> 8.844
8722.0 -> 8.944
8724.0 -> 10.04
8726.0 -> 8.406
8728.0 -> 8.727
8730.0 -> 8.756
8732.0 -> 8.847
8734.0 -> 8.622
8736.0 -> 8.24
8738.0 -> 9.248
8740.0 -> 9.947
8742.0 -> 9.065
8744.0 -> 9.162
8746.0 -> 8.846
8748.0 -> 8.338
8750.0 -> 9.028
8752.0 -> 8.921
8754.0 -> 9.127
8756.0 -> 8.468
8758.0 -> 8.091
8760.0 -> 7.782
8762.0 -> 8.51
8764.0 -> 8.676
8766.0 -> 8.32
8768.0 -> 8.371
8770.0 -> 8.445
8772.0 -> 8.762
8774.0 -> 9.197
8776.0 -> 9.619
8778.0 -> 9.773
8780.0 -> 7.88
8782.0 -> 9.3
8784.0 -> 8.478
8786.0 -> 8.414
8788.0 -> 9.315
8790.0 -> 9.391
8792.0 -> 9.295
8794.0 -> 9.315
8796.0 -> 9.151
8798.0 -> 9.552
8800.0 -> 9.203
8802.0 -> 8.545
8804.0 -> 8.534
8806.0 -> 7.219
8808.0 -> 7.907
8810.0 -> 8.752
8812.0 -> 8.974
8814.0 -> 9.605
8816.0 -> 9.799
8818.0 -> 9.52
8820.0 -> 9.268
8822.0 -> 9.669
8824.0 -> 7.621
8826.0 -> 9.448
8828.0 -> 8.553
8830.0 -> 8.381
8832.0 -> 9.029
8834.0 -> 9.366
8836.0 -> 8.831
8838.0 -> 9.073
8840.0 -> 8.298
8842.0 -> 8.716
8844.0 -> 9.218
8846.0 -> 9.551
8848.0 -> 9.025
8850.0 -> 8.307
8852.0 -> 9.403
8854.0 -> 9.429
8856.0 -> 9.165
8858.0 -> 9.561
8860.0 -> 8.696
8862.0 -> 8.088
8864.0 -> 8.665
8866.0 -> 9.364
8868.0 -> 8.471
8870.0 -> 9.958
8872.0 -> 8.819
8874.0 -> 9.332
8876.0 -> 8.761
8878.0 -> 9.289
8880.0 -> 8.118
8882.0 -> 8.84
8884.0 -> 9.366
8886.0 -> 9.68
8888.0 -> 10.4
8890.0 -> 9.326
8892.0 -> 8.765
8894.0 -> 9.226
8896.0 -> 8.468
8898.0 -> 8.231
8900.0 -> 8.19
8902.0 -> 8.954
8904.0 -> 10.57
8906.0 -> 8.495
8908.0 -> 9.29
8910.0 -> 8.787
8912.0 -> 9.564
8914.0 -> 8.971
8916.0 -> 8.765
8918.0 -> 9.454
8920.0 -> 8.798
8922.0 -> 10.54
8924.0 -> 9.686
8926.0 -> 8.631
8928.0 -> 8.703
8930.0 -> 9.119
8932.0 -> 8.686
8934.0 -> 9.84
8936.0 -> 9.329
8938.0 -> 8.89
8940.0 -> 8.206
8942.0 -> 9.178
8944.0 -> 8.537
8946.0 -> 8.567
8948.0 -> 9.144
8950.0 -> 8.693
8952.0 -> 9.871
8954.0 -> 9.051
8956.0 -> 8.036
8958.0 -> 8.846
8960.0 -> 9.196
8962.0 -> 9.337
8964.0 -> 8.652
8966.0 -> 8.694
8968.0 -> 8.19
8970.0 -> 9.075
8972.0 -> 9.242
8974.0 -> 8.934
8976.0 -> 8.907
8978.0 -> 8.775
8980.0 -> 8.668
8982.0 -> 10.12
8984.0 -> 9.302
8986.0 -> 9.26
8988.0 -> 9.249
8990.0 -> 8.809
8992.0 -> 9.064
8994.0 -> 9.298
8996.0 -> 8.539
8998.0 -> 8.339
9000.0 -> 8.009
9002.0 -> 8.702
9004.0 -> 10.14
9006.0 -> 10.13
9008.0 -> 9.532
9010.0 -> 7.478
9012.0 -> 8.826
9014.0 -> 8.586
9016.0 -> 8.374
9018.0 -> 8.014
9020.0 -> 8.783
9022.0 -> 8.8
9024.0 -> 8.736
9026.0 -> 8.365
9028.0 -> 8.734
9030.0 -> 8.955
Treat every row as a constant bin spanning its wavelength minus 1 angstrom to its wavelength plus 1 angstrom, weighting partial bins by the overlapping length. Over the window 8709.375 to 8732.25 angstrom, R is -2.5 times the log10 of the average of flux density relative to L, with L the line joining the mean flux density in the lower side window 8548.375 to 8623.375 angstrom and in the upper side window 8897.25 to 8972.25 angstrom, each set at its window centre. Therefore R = 0.01 mag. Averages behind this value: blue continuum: 9.04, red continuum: 9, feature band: 8.93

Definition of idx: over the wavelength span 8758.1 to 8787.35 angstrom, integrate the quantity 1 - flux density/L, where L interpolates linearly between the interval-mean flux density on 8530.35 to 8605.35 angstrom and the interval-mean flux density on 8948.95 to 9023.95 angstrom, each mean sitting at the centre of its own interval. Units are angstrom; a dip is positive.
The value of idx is 0.5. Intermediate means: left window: 8.72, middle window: 8.67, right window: 8.9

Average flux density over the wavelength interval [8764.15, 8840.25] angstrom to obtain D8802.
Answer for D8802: 8.9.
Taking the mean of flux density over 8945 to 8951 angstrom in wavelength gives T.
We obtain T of 8.8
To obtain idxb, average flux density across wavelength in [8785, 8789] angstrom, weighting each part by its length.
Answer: 8.86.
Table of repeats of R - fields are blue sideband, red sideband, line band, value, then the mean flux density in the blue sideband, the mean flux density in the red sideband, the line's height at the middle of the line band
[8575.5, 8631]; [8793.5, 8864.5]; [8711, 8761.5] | 0.02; 9.07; 8.93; 8.99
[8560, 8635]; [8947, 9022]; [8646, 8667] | 0.12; 9.07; 8.91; 9.05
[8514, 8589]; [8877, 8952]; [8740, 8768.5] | 0.03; 8.73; 9.07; 8.92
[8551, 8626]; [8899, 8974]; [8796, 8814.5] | 0.04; 9.07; 9.02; 9.04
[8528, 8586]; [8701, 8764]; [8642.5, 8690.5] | 0.05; 8.62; 8.85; 8.76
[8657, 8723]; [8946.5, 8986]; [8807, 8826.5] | -0.04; 8.54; 8.99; 8.74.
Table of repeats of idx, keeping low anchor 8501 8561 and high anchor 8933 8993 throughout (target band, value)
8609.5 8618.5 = -0.37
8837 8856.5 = -0.25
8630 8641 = -0.48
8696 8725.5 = -0.75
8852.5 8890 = -0.84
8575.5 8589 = -0.91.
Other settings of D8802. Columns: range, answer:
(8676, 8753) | 8.87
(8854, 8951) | 9.05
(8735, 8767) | 8.74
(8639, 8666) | 8.53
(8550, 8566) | 9.07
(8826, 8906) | 9.01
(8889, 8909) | 8.95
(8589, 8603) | 9.14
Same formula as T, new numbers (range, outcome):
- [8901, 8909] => 9.33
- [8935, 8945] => 8.83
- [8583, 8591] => 9.44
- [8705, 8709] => 9.05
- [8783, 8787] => 8.45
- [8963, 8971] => 8.65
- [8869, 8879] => 9.23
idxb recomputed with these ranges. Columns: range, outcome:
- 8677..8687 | 8.82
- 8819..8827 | 9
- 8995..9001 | 8.3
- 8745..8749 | 8.59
